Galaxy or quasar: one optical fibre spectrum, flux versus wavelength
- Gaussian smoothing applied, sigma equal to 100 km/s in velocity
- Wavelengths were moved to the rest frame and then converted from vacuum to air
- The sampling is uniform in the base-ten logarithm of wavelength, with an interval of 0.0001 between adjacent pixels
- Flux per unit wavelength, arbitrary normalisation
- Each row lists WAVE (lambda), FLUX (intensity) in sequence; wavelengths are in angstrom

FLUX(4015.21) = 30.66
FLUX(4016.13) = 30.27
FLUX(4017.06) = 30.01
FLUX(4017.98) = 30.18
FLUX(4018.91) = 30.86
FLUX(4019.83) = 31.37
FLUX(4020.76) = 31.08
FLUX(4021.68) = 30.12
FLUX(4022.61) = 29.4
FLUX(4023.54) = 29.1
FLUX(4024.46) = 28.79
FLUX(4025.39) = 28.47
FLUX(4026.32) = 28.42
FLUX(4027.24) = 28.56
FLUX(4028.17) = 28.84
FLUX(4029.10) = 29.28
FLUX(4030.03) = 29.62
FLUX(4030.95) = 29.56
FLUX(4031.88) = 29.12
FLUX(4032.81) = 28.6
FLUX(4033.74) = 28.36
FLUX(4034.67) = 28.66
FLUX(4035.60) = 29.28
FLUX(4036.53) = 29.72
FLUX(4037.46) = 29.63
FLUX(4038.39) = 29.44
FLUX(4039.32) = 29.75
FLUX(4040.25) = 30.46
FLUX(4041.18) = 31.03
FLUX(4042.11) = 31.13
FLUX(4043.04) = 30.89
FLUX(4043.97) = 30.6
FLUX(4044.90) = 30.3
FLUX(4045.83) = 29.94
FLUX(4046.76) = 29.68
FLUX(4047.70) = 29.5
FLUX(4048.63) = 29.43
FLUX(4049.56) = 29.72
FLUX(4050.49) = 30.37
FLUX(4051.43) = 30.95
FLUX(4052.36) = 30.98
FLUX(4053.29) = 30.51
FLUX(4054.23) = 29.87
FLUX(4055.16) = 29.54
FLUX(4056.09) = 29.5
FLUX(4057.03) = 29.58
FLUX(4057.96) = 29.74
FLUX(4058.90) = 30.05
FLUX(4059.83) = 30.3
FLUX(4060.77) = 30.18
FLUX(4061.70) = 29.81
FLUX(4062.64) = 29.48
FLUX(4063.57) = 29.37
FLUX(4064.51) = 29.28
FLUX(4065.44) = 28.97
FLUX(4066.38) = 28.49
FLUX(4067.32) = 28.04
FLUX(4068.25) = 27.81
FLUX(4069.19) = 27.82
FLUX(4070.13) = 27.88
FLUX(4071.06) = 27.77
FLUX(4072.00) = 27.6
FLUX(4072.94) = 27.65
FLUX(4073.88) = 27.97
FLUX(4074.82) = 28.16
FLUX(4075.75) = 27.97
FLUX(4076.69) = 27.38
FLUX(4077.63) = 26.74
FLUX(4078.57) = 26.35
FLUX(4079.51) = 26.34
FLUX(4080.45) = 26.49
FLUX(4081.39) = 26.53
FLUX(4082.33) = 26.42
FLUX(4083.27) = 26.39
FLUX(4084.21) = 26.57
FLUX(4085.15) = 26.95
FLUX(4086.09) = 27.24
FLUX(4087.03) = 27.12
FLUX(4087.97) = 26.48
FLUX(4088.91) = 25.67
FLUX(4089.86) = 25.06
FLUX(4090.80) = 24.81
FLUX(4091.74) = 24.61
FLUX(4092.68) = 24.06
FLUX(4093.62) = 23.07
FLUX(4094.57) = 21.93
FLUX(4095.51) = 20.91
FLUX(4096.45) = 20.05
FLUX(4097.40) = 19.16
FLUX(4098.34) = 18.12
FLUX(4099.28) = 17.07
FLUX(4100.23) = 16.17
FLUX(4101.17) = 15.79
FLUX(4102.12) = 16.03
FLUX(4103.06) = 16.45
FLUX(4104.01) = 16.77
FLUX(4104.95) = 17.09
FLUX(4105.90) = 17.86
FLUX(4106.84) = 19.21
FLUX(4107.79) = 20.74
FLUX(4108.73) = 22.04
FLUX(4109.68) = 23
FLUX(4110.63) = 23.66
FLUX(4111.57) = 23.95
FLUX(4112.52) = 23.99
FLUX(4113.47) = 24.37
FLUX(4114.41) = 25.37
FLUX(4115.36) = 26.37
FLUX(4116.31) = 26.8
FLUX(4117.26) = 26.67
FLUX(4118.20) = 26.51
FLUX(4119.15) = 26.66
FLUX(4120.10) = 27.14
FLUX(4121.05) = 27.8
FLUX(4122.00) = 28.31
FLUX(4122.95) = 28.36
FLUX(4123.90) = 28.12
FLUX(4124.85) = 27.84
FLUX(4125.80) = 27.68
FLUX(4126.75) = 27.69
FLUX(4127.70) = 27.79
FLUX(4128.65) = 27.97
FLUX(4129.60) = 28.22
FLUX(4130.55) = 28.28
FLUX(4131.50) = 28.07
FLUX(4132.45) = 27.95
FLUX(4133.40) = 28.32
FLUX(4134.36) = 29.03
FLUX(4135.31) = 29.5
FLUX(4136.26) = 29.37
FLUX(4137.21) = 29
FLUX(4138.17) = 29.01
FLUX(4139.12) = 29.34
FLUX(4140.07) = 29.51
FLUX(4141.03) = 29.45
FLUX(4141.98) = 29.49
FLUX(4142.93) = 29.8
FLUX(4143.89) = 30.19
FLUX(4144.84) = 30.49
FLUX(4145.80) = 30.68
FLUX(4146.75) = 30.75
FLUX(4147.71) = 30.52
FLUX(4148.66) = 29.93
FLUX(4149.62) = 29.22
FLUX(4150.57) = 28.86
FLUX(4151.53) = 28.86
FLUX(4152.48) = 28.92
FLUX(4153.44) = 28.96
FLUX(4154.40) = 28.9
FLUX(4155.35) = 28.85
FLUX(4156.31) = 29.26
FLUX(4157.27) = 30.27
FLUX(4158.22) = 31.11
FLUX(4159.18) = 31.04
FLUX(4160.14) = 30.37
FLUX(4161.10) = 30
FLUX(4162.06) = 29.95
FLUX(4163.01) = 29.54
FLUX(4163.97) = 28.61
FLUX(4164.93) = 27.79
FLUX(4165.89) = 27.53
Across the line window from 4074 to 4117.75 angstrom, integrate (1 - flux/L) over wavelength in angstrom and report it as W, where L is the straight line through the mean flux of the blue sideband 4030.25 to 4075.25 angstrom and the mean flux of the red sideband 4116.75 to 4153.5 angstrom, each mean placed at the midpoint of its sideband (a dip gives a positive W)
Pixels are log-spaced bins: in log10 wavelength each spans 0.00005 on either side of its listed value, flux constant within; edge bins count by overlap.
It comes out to 8.69 angstrom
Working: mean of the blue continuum 29.4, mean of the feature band 23.3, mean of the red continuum 28.7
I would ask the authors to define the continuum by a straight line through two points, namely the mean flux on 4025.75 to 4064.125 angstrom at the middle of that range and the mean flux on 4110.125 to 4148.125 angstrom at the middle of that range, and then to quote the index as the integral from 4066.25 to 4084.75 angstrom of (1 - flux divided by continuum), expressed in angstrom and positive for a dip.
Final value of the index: 1.2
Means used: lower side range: 29.7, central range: 27.3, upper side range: 28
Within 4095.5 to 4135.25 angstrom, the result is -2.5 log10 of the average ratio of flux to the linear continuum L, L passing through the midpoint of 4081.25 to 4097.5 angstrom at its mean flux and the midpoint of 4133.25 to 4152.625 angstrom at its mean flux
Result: 0.140 mag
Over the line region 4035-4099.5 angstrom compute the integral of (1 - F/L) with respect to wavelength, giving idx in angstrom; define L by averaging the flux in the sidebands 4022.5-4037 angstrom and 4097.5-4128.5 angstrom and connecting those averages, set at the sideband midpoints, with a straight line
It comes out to -3.06 angstrom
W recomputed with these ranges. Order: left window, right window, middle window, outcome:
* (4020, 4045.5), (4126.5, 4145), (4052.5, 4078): 0.5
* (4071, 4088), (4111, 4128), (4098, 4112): 4.1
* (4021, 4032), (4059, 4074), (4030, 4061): -1.0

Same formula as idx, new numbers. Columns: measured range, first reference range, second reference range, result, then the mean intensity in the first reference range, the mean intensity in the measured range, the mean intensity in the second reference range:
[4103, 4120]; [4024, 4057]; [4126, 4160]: 3.8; 29.7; 22.9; 29.3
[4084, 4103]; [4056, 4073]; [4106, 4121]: 3.0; 28.9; 22.2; 24.4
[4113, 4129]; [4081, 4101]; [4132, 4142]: 0.0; 23.4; 27.1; 29.1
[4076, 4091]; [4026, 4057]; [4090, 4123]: -0.9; 29.7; 26.4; 22.3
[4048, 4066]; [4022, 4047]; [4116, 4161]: -0.3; 29.5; 29.9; 28.9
